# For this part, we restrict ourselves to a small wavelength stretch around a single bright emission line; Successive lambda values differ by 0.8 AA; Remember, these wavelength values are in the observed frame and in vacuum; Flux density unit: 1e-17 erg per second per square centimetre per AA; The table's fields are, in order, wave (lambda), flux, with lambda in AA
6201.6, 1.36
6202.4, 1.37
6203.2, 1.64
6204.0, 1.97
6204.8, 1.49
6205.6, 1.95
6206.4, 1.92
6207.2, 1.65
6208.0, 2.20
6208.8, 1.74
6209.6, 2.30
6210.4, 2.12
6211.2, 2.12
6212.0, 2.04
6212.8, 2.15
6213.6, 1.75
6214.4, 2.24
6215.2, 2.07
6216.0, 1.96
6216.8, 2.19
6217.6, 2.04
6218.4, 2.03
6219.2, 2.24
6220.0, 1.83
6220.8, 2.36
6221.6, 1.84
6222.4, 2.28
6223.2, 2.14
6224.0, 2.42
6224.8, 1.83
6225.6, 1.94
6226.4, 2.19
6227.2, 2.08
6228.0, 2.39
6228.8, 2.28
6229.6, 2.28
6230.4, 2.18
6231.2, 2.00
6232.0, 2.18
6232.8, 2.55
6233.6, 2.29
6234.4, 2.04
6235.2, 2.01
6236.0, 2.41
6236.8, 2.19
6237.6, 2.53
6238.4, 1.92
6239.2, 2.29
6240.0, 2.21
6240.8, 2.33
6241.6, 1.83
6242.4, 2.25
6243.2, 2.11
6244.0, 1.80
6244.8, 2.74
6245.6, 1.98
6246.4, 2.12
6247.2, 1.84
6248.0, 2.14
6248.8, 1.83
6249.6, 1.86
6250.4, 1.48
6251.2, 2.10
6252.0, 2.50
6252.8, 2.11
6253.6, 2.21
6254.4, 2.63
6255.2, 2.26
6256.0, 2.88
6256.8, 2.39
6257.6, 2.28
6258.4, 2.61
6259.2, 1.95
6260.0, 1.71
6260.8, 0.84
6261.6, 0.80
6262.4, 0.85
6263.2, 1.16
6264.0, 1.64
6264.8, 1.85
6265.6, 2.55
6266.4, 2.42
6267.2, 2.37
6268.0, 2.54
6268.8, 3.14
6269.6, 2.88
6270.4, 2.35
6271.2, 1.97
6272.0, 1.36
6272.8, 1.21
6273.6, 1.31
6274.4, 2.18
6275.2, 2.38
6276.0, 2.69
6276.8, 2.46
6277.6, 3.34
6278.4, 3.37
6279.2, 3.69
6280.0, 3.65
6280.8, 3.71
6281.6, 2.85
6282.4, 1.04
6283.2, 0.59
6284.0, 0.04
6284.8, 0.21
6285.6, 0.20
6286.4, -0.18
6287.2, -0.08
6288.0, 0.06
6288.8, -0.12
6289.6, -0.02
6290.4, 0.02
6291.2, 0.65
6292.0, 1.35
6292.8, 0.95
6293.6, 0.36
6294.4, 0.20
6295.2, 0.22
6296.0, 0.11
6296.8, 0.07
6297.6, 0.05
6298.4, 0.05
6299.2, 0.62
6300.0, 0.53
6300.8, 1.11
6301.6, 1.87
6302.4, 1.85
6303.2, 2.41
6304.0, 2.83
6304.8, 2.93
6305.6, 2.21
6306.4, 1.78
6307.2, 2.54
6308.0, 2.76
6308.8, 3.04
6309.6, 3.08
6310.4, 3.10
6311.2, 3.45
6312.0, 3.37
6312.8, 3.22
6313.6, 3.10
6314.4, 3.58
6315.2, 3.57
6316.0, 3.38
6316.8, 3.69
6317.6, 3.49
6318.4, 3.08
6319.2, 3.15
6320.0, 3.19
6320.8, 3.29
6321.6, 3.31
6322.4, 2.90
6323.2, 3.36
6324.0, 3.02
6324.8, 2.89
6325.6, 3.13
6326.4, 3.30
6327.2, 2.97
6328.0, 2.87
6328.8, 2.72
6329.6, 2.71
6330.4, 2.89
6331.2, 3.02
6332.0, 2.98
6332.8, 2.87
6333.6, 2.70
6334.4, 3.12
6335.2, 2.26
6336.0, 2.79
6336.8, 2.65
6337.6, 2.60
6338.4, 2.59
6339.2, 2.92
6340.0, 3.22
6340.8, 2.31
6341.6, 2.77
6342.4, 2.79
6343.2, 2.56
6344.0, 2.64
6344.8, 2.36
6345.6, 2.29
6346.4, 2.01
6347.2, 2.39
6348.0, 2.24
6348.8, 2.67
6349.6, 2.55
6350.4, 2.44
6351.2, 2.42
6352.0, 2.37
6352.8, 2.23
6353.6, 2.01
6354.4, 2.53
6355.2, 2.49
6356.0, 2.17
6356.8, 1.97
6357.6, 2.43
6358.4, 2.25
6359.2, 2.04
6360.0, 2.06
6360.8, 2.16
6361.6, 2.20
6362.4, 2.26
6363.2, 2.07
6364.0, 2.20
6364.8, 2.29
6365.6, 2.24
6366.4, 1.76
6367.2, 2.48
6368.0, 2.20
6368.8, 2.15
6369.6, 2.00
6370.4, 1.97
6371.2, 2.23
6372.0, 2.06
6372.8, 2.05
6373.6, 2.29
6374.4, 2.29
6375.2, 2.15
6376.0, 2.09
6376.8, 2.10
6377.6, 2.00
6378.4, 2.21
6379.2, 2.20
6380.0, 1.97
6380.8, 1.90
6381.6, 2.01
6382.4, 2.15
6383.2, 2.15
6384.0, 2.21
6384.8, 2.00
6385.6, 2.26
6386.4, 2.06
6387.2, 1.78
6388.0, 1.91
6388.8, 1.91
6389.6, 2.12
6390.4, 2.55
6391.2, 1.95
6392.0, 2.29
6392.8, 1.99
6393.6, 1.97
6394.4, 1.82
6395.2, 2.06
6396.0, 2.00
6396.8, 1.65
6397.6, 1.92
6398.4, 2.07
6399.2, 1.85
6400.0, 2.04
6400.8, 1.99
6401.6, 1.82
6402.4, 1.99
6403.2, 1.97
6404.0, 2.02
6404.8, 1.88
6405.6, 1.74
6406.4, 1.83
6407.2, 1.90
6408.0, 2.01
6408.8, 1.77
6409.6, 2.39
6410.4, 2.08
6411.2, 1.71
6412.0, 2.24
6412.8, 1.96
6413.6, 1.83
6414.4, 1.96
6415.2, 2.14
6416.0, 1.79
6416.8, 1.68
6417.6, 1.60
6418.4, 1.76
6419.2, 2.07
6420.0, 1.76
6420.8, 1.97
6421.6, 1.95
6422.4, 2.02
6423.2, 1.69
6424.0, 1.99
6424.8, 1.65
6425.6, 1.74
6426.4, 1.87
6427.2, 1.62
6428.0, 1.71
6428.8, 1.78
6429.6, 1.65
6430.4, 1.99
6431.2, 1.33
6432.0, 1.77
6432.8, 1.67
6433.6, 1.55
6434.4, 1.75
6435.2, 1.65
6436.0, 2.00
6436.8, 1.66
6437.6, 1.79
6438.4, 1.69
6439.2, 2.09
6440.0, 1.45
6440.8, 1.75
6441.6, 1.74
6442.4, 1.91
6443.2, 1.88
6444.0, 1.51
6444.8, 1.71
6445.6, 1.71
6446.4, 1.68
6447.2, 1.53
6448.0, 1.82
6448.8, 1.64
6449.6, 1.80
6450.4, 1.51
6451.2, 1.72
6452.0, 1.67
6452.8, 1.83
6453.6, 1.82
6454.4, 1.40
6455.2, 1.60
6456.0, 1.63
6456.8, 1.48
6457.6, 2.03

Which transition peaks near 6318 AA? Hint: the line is C IV 1549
